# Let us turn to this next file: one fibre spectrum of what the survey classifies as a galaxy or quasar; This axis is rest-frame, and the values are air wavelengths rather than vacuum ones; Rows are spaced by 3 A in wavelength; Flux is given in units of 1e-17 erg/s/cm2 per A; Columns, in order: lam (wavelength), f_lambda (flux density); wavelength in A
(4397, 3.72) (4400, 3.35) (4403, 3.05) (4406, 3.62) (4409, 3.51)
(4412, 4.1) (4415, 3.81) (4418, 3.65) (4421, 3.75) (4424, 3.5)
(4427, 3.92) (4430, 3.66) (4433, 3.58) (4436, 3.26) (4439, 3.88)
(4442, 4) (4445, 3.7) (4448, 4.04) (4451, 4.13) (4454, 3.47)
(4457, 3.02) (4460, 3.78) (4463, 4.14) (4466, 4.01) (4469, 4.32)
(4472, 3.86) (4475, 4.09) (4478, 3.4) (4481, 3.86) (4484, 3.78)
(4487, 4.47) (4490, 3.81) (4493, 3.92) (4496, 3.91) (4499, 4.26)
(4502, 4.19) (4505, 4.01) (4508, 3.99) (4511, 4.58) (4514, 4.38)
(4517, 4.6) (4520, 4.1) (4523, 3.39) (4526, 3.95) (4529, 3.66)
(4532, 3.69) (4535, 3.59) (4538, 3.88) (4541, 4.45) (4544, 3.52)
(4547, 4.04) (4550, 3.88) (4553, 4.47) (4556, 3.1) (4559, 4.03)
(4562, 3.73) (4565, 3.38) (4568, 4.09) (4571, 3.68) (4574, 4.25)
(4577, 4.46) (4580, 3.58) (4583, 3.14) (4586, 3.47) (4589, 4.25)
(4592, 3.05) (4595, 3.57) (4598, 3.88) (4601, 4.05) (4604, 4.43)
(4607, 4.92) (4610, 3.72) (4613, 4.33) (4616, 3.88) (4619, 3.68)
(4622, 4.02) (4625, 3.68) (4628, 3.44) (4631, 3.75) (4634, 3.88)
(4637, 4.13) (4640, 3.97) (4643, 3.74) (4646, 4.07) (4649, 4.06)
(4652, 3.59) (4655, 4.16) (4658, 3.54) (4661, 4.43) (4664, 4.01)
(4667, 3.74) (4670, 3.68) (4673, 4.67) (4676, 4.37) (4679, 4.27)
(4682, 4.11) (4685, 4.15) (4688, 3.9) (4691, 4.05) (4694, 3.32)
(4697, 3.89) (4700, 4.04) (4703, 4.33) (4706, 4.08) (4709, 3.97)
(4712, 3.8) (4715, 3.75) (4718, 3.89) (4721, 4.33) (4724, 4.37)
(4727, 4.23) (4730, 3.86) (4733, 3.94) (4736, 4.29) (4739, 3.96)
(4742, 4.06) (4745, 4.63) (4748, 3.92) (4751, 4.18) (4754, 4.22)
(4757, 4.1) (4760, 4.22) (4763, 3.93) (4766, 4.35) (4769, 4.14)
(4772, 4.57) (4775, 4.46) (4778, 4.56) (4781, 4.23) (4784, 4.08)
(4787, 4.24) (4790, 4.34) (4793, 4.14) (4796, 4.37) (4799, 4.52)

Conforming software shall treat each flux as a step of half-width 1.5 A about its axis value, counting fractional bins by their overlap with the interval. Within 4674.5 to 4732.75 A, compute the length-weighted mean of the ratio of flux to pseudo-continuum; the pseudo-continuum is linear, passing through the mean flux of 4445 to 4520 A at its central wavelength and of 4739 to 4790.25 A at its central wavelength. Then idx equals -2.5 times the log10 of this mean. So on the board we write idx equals 0.04 mag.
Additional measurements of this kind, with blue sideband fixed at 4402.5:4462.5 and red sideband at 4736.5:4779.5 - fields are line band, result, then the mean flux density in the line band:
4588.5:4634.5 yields 0.02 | 3.9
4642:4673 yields 0.03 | 3.94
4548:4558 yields 0.02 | 3.84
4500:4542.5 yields -0.05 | 4.04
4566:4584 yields 0.02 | 3.87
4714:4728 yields 0.01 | 4.12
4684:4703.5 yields 0.05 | 3.93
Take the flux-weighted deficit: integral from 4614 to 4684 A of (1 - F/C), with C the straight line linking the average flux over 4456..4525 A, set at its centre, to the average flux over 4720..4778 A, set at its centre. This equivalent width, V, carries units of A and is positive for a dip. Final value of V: 2.9 A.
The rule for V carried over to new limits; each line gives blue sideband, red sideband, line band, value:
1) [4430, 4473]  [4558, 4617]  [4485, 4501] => -1.02 A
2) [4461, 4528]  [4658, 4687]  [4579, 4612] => 2.04 A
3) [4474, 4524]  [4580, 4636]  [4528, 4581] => 1.02 A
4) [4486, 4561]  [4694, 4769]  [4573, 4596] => 1.74 A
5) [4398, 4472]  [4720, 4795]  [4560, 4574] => 0.48 A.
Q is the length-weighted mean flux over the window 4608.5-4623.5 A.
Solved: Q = 3.93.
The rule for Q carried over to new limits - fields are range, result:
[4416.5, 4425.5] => 3.63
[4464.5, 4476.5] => 4.07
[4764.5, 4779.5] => 4.42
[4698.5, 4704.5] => 4.18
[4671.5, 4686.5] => 4.31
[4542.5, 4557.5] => 3.8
